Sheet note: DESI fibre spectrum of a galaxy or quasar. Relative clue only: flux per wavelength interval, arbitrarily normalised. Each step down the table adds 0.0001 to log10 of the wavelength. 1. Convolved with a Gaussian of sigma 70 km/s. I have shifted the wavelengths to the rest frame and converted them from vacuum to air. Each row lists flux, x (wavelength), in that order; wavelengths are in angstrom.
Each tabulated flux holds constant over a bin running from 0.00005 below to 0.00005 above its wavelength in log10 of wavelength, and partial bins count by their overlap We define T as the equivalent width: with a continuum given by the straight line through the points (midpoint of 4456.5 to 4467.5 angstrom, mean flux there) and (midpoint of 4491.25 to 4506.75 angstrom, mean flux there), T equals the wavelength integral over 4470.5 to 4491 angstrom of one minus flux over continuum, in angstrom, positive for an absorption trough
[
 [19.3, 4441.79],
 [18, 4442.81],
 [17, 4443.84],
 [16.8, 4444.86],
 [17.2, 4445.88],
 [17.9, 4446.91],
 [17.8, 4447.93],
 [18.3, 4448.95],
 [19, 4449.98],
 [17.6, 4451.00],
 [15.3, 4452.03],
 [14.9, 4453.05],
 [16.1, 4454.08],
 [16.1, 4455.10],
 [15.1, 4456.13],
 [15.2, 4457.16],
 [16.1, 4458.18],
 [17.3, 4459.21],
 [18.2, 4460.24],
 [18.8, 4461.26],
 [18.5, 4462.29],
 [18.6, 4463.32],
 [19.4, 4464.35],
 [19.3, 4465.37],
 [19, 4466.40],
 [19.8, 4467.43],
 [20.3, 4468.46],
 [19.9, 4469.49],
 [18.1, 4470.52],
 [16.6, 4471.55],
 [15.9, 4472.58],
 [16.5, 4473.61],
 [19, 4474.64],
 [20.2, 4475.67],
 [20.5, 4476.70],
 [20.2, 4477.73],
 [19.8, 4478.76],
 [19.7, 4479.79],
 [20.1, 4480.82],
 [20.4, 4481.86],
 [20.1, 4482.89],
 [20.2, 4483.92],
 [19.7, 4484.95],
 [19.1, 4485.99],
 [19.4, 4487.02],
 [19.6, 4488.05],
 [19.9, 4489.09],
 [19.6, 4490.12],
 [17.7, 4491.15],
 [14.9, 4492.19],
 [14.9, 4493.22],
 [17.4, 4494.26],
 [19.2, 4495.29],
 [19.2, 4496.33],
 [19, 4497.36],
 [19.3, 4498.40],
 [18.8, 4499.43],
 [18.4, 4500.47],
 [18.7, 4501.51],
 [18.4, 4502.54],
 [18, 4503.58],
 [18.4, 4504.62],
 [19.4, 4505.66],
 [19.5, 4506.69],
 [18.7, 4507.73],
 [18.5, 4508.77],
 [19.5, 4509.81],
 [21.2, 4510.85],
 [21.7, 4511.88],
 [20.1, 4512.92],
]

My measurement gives -1.2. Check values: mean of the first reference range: 18.1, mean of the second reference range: 18.2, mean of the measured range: 19.2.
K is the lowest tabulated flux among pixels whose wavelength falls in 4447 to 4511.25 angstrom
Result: 14.9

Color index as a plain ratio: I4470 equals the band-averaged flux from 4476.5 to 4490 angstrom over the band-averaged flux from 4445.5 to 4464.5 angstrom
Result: 1.16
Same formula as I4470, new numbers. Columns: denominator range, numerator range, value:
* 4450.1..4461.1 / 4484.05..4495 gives 1.12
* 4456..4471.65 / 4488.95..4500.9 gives 0.99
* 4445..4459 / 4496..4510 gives 1.13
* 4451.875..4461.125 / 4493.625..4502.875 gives 1.15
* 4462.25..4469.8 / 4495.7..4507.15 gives 0.97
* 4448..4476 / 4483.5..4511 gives 1.06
